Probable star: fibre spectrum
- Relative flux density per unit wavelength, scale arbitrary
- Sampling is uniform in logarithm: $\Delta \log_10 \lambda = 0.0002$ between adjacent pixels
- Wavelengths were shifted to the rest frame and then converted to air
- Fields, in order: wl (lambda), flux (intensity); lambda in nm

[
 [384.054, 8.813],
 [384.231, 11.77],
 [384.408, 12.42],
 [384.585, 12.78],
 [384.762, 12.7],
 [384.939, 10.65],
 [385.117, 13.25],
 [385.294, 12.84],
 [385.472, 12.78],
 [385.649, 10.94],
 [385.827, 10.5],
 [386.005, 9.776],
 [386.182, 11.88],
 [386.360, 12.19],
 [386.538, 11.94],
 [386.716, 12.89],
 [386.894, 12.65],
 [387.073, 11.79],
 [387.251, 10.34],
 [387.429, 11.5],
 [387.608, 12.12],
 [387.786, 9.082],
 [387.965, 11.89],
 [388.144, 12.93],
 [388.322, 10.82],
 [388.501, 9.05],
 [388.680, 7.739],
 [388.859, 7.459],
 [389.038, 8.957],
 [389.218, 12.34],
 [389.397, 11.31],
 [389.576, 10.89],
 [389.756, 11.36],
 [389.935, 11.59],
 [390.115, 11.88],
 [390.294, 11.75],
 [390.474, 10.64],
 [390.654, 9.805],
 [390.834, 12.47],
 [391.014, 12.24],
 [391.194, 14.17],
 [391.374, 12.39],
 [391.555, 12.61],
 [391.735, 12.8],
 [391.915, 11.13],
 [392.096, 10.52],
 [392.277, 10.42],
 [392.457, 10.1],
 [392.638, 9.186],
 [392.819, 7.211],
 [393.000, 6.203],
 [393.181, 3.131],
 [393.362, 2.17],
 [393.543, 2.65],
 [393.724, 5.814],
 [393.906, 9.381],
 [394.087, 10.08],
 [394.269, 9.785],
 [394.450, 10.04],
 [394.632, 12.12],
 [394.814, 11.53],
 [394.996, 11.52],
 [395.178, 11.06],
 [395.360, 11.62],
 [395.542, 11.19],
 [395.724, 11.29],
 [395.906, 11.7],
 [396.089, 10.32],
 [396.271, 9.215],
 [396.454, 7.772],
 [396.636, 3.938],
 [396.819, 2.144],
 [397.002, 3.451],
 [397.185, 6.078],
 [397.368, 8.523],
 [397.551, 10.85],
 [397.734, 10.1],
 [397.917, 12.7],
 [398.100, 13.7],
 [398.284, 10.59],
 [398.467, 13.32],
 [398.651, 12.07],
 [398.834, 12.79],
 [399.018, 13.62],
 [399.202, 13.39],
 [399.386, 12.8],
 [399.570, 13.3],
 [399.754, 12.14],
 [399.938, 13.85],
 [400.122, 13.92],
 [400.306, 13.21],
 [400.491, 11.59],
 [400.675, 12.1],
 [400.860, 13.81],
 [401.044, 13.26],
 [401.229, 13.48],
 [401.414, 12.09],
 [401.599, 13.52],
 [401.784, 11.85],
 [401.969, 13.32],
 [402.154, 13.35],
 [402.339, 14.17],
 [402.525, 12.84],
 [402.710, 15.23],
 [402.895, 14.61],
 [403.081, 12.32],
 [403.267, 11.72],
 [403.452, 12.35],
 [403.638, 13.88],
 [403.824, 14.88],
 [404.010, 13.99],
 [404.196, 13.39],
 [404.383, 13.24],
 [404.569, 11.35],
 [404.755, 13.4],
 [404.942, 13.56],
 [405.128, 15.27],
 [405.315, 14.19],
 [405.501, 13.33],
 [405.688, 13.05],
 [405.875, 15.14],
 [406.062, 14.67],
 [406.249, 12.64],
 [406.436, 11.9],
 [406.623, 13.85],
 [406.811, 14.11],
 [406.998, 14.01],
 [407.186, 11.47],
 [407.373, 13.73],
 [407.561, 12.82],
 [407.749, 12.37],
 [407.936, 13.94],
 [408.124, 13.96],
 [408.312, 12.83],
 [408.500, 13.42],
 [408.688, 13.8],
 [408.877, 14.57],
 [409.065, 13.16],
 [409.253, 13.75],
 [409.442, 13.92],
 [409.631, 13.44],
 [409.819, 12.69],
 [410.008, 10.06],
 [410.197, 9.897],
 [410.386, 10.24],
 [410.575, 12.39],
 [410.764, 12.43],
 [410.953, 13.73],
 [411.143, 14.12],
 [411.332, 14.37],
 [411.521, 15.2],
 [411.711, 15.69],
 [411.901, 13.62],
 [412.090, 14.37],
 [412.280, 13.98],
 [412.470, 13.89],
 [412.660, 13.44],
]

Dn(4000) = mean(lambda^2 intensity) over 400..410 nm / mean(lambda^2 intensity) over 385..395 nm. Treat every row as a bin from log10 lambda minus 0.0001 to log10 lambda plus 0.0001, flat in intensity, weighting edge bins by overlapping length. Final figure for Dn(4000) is 1.4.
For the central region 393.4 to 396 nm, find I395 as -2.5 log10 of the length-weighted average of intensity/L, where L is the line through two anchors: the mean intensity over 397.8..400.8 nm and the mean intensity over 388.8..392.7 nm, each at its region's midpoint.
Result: 0.22 mag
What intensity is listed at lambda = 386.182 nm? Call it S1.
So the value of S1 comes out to 11.88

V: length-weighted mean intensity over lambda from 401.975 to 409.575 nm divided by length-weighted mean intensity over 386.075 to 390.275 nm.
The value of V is 1.22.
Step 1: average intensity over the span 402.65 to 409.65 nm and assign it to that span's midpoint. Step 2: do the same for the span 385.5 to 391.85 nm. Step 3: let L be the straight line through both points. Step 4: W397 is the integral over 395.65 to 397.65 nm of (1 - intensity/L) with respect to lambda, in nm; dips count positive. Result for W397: 0.74 nm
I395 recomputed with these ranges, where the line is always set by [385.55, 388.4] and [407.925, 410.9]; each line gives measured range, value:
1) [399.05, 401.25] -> -0.07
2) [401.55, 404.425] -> -0.09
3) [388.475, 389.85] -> 0.17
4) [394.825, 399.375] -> 0.18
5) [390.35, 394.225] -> 0.25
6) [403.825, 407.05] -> -0.09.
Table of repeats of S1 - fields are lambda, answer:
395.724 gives 11.29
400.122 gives 13.92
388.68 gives 7.739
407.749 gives 12.37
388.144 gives 12.93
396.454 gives 7.772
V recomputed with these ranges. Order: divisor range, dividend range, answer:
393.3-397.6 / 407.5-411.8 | 1.54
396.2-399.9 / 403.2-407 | 1.33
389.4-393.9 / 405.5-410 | 1.37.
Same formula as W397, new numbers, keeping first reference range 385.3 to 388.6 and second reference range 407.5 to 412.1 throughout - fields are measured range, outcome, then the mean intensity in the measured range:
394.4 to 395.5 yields 0.06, 11.4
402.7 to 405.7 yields -0.17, 13.5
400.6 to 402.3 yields -0.06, 13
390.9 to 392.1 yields -0.06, 12.4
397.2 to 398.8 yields 0.13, 11.3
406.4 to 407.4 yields -0.02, 13.2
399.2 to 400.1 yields -0.05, 13.1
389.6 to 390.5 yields 0.02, 11.5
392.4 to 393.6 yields 0.62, 5.77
